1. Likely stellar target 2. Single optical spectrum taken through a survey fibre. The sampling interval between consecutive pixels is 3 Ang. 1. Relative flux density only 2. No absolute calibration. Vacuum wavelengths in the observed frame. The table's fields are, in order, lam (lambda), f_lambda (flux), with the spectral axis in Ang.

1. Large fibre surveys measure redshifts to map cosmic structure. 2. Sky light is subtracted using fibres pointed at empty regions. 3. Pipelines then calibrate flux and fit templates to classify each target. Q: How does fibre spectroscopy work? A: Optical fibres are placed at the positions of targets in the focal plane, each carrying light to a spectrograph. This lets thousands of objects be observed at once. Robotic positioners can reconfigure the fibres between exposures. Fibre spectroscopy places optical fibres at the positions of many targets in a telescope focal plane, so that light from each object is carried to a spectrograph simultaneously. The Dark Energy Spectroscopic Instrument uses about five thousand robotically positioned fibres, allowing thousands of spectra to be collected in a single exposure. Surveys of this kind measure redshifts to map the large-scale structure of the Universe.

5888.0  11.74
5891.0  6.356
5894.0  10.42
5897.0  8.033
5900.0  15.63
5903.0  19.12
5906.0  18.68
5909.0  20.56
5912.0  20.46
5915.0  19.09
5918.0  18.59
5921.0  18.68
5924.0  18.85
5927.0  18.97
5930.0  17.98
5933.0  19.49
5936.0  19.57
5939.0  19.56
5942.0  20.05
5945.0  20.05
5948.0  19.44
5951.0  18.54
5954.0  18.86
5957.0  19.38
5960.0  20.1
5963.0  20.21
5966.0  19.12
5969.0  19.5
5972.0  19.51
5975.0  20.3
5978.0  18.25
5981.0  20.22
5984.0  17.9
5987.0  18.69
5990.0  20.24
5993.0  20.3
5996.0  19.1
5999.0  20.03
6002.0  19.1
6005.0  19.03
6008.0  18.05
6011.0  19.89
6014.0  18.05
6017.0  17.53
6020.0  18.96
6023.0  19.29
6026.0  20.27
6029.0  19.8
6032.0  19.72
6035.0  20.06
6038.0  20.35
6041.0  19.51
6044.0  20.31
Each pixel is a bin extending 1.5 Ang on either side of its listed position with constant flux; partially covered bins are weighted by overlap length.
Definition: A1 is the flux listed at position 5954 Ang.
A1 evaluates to 18.86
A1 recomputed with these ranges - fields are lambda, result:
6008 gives 18.05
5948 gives 19.44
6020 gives 18.96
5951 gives 18.54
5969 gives 19.5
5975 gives 20.3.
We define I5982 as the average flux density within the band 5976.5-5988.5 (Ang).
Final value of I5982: 18.8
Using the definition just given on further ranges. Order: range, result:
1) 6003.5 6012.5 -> 19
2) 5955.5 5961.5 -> 19.7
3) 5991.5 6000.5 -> 19.8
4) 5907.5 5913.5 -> 20.5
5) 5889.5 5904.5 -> 11.9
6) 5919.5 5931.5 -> 18.6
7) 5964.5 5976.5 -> 19.6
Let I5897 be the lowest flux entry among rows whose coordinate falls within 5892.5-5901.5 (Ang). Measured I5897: 8.033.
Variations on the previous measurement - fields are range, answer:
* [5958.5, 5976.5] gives 19.12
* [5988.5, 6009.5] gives 18.05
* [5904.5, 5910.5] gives 18.68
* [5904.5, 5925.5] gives 18.59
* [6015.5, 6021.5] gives 17.53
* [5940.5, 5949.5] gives 19.44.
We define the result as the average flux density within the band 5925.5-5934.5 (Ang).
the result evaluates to 18.8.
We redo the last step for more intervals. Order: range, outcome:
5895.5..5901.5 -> 11.8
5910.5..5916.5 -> 19.8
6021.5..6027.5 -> 19.8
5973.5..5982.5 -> 19.6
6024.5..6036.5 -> 20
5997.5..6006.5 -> 19.4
